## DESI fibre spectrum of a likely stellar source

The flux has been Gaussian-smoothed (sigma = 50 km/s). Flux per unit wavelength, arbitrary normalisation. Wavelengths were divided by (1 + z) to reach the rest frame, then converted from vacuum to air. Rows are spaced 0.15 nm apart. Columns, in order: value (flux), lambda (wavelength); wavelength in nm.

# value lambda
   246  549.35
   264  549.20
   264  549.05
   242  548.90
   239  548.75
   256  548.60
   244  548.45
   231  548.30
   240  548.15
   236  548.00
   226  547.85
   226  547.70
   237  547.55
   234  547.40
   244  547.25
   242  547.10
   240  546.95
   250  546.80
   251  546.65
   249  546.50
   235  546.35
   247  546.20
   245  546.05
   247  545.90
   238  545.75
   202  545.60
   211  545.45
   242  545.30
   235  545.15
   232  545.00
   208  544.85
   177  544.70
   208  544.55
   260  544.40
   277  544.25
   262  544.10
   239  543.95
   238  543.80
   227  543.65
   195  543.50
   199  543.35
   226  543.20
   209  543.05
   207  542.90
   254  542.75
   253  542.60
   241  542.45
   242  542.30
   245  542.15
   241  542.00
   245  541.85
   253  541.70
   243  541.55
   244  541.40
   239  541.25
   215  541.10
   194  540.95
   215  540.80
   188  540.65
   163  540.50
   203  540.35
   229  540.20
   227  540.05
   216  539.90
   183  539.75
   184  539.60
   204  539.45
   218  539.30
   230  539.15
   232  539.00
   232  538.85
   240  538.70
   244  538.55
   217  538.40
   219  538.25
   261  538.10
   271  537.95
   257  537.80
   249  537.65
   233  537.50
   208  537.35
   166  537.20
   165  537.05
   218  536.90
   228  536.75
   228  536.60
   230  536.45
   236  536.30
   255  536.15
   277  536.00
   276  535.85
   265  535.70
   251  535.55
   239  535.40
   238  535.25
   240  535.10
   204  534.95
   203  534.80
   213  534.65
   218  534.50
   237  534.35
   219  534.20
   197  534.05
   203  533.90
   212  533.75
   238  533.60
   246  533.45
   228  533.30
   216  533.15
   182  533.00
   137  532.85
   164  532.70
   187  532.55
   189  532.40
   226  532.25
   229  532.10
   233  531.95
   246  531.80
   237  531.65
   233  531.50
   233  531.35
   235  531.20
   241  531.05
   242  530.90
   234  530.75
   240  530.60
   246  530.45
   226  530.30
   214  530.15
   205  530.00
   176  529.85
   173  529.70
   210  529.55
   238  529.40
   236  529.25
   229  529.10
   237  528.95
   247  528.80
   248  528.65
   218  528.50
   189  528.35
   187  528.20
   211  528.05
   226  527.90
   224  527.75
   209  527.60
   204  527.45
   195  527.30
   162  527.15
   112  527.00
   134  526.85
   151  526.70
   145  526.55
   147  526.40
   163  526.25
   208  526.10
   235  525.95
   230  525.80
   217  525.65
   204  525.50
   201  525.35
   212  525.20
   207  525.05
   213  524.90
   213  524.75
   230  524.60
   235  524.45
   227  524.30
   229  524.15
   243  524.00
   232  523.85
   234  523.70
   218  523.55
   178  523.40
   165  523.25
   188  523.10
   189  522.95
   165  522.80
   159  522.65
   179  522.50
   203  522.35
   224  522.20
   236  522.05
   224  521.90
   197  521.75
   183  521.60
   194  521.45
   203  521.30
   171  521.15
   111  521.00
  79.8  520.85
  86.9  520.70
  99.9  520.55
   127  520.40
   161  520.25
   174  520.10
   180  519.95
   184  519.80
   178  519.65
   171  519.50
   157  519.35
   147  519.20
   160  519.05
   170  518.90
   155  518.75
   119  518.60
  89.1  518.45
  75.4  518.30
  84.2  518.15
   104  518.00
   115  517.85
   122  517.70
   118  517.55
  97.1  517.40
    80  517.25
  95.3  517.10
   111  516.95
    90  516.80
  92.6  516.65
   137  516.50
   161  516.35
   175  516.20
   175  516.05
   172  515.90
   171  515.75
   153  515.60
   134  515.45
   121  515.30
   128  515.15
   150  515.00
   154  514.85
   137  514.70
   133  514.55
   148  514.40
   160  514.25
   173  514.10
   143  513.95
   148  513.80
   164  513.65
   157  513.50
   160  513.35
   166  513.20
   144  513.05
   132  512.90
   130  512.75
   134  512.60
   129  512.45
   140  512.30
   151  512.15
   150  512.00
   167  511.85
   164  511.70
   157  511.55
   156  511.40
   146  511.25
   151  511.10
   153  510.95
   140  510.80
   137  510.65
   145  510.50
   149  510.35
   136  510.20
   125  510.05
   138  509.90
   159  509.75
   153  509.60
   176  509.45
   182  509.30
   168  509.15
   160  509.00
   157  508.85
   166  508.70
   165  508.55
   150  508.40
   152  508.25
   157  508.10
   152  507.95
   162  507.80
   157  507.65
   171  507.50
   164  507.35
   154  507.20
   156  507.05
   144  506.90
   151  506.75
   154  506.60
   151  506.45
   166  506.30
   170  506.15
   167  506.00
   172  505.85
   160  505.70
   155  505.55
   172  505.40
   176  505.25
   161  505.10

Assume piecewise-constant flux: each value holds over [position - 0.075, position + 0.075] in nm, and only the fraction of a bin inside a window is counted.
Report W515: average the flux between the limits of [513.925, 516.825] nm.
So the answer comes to 146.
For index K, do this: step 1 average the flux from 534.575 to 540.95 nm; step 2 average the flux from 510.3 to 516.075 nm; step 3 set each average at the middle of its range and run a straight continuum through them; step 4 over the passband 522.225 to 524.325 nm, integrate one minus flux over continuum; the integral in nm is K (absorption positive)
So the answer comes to -0.24 nm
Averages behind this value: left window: 149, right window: 225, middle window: 201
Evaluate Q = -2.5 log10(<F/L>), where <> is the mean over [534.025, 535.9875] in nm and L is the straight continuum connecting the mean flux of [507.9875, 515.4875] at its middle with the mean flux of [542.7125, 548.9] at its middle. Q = -0.13 mag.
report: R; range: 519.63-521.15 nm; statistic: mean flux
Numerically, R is 138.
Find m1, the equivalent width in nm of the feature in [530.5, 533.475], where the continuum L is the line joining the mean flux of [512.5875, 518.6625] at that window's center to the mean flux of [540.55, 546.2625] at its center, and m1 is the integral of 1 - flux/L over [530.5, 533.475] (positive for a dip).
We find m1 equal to -0.45 nm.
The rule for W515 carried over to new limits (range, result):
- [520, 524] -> 177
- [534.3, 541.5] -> 225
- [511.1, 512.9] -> 147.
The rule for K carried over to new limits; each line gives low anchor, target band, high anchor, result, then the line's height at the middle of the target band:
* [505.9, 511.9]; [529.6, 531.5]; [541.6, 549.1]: -0.18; 203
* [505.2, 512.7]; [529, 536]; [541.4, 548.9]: -0.50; 207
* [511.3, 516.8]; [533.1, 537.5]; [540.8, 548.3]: -0.40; 208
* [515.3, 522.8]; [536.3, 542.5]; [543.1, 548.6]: -0.32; 213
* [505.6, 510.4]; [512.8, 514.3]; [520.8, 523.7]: 0.12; 168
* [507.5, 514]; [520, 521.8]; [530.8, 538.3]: 0.34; 183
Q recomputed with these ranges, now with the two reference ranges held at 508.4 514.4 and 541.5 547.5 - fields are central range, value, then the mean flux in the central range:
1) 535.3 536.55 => -0.18 mag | 253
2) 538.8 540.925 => 0.07 mag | 208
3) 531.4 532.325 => -0.15 mag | 234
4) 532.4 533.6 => 0.05 mag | 197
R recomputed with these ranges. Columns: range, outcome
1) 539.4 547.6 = 228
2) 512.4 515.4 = 146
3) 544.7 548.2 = 234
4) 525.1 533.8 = 209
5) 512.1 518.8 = 134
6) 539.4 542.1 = 216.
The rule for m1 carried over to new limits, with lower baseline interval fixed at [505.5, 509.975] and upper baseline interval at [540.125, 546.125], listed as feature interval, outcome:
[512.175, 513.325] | 0.19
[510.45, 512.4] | 0.19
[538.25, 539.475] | -0.05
